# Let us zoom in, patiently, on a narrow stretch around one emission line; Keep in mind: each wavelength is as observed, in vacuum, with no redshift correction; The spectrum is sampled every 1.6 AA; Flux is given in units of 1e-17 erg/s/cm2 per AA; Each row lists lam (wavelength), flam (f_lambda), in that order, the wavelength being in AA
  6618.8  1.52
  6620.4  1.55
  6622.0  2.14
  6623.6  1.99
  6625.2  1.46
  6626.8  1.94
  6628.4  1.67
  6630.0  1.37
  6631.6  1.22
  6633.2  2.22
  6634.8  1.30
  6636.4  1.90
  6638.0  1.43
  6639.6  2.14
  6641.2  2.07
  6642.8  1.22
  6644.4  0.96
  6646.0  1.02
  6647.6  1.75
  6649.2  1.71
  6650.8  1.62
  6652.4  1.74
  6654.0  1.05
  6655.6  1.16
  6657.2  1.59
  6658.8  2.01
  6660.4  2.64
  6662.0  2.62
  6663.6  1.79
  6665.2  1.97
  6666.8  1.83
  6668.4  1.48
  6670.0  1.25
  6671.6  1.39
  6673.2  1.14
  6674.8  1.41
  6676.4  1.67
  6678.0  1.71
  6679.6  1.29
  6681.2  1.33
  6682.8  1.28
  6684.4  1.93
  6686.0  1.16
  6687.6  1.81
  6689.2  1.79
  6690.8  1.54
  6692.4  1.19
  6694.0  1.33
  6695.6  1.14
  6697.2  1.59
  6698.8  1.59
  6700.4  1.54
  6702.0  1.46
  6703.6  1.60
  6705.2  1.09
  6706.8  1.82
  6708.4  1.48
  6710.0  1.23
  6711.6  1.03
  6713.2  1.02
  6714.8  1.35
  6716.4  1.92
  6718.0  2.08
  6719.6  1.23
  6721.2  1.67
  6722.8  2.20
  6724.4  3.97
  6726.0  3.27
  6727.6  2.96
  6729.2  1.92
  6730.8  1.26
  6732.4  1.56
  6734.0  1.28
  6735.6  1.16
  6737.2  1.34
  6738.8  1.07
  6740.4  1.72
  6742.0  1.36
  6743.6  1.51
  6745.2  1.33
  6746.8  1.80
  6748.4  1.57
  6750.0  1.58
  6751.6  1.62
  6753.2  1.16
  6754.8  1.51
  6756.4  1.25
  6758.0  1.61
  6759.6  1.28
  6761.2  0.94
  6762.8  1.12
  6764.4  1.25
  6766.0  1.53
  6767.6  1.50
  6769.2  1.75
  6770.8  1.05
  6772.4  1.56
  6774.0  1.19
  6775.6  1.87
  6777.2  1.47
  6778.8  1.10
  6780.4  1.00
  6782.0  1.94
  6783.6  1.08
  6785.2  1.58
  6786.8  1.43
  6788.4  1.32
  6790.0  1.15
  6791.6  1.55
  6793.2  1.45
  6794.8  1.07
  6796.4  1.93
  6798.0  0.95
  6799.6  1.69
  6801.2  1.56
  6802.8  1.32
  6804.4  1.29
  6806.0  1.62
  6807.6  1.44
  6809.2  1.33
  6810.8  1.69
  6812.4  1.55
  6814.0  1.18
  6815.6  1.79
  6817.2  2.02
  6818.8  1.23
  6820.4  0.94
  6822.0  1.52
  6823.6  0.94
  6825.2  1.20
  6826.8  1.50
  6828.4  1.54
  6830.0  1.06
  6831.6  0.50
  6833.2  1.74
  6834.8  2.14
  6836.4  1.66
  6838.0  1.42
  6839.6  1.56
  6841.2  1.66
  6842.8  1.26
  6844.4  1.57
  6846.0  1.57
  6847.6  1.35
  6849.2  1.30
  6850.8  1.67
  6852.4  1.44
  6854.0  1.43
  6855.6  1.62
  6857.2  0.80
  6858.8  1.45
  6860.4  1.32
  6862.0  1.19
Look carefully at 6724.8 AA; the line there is [O III] 5007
